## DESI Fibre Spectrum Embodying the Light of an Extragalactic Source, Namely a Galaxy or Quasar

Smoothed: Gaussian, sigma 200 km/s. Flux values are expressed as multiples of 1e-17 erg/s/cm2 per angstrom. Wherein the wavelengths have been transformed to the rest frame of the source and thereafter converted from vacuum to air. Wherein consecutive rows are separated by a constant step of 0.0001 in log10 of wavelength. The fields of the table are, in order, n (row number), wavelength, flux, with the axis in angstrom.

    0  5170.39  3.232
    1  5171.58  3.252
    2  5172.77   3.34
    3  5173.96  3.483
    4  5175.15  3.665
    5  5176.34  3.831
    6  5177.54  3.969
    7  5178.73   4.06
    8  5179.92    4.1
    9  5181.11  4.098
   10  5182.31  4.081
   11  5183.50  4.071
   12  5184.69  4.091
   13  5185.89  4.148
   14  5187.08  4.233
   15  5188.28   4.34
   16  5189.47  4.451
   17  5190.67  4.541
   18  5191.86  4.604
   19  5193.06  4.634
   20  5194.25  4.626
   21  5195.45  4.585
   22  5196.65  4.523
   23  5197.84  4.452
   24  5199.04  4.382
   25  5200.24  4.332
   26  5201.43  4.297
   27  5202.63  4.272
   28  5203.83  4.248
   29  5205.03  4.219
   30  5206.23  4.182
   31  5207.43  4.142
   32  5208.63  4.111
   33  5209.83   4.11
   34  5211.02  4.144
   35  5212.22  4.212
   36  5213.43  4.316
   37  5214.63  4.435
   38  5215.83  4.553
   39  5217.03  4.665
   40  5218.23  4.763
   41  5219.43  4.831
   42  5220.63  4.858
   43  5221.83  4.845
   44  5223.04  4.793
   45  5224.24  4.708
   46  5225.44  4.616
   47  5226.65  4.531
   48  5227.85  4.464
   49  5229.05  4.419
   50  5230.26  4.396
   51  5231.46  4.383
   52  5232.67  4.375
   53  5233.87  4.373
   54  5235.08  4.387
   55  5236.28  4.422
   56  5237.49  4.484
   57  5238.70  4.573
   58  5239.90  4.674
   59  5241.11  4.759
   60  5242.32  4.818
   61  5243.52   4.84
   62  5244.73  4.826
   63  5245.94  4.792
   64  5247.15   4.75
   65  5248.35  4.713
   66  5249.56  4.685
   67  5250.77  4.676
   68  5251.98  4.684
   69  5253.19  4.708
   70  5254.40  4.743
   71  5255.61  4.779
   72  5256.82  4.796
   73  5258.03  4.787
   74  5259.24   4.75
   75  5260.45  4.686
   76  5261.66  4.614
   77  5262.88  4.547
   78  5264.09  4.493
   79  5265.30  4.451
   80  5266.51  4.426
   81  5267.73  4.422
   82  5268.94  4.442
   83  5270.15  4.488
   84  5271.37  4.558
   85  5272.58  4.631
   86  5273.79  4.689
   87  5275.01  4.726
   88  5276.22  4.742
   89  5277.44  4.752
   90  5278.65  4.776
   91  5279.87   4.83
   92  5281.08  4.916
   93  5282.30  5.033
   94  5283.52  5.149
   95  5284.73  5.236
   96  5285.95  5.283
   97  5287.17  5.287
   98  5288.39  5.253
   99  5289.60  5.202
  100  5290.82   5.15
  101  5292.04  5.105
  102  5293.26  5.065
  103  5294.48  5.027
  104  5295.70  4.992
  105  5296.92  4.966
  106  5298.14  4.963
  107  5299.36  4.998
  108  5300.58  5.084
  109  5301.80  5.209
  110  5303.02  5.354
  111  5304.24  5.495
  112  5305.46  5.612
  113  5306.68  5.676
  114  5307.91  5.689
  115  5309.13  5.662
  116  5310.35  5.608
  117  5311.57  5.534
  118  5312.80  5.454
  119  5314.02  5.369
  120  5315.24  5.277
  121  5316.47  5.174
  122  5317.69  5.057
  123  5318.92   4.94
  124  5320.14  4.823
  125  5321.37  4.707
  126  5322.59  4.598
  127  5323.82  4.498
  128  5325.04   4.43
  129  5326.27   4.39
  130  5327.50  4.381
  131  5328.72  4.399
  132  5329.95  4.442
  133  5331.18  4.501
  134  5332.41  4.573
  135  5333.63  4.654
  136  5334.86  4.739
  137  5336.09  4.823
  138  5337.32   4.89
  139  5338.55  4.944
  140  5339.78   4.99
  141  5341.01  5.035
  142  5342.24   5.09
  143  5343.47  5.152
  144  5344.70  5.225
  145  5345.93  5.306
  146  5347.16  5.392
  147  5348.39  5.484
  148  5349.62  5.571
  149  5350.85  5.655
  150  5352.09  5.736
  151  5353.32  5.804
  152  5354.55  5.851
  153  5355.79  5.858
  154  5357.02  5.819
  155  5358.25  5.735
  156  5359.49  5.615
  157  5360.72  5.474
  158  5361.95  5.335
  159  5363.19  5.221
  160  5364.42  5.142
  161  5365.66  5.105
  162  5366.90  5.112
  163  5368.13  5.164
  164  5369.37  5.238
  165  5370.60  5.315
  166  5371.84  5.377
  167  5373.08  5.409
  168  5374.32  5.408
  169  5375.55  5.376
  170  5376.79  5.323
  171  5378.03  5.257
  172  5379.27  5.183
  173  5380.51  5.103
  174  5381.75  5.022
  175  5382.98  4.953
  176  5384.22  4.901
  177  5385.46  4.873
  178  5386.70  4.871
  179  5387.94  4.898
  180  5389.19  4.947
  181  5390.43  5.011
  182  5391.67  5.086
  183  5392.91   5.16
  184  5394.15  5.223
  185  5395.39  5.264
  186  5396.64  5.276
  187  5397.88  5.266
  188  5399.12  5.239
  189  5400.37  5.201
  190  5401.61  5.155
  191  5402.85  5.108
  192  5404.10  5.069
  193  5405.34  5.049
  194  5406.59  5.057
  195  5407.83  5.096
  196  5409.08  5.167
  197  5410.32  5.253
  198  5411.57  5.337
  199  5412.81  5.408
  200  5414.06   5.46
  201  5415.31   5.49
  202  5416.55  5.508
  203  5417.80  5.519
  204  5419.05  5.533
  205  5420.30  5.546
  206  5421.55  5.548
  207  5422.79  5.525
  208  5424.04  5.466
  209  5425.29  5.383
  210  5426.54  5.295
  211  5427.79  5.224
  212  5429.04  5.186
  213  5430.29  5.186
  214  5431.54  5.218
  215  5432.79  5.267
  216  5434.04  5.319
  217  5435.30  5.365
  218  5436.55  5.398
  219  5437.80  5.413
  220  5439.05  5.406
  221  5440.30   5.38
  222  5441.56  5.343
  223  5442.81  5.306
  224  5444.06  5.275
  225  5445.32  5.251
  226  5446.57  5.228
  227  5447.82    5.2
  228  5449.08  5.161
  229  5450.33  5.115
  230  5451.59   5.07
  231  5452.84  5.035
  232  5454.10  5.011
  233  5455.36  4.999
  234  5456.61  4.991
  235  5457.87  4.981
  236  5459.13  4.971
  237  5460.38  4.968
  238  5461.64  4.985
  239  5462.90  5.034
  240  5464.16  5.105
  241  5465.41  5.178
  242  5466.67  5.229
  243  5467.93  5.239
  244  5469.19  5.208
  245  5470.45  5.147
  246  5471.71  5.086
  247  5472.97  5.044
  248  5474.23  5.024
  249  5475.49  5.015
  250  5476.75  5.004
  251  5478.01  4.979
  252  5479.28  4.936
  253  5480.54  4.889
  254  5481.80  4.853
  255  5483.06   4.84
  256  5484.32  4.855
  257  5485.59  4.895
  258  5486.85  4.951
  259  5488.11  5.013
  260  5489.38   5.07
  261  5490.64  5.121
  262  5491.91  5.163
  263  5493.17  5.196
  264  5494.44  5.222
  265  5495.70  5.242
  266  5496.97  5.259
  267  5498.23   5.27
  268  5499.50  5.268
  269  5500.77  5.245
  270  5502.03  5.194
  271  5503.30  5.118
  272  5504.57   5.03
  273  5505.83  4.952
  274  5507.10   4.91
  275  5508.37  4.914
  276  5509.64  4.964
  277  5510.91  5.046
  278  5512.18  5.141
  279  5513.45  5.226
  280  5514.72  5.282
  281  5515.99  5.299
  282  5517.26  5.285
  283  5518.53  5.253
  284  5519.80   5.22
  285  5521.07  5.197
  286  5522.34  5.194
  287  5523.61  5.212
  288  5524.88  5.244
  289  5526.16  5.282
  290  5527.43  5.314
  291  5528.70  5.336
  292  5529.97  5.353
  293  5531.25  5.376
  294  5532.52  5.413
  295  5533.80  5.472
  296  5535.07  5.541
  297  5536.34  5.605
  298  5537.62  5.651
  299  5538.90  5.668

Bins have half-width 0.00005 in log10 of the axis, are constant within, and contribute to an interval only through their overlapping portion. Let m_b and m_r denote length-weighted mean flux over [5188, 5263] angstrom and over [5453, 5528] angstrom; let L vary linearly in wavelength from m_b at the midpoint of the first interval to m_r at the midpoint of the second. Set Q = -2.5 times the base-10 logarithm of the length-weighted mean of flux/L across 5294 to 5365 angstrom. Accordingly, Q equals -0.09 mag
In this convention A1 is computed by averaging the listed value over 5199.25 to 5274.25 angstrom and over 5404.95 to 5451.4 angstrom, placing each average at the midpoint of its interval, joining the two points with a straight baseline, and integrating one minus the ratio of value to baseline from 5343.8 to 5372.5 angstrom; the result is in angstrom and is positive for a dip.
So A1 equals -2.4 angstrom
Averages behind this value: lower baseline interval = 4.54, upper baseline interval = 5.32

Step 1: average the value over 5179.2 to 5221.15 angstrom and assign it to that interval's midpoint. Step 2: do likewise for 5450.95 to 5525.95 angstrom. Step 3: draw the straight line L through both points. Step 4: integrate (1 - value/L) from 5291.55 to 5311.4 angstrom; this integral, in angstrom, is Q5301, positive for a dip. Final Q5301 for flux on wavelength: -2.9 angstrom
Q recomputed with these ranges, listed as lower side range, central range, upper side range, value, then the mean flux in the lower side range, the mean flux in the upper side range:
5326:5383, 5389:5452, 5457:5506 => -0.03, 5.19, 5.07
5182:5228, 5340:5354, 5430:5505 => -0.13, 4.42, 5.13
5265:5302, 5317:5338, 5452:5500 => 0.07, 4.9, 5.06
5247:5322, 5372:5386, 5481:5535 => -0.03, 4.97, 5.16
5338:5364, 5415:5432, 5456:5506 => -0.03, 5.44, 5.07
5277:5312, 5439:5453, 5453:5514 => -0.03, 5.21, 5.06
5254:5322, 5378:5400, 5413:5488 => 0.01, 4.99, 5.19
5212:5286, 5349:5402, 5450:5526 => -0.09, 4.66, 5.09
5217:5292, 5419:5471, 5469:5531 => -0.04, 4.72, 5.12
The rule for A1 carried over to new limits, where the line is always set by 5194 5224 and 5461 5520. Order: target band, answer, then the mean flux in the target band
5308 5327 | -1.5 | 5.05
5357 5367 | -1.2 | 5.38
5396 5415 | -1.2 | 5.21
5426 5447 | -1.4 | 5.3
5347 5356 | -1.7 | 5.67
